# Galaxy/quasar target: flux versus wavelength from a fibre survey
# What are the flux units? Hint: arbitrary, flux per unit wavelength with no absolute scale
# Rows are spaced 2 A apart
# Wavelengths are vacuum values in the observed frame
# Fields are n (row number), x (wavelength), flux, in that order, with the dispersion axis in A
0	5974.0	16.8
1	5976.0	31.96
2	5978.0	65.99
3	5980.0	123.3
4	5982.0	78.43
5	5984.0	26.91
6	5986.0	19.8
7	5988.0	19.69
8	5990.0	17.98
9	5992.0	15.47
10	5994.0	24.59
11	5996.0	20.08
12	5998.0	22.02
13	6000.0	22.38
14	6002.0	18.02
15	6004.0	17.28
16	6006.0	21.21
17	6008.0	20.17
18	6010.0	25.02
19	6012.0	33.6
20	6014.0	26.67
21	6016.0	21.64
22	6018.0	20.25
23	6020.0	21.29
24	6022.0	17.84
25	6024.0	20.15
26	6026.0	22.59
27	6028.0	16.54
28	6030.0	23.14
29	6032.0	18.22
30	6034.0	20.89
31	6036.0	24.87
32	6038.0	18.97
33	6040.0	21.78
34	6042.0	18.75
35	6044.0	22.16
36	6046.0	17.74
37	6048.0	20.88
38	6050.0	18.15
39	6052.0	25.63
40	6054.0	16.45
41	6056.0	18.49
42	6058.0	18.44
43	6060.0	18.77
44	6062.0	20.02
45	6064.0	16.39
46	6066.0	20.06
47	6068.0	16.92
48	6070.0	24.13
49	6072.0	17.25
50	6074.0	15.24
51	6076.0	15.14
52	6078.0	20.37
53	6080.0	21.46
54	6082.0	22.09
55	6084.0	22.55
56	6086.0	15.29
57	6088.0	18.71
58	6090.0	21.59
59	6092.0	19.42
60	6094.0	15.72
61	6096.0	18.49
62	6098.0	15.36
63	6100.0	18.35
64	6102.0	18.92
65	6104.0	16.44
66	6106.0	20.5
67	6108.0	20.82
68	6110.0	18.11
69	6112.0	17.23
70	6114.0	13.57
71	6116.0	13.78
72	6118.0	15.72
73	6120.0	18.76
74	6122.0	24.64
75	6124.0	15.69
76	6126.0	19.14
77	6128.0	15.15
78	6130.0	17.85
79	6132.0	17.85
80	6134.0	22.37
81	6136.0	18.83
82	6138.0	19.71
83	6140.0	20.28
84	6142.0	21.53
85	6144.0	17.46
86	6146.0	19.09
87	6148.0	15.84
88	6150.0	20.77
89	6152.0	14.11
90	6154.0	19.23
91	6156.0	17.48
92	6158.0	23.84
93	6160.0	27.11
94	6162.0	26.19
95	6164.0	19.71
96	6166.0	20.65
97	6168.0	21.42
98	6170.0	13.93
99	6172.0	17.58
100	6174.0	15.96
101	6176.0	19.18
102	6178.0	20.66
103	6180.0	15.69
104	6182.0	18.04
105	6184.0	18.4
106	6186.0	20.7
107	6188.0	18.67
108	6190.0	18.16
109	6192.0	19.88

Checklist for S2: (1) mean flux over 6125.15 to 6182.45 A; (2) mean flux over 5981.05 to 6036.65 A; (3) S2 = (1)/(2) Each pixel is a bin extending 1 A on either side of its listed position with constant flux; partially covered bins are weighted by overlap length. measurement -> 0.8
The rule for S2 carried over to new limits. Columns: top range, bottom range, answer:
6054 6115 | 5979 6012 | 0.60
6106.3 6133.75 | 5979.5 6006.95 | 0.59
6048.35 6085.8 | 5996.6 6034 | 0.89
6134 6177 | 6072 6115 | 1.07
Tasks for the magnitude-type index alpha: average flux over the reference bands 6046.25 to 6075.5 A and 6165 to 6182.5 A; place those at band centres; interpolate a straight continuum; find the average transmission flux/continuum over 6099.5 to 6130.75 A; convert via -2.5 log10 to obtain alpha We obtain 0.05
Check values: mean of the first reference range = 19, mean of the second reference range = 18.1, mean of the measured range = 17.8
